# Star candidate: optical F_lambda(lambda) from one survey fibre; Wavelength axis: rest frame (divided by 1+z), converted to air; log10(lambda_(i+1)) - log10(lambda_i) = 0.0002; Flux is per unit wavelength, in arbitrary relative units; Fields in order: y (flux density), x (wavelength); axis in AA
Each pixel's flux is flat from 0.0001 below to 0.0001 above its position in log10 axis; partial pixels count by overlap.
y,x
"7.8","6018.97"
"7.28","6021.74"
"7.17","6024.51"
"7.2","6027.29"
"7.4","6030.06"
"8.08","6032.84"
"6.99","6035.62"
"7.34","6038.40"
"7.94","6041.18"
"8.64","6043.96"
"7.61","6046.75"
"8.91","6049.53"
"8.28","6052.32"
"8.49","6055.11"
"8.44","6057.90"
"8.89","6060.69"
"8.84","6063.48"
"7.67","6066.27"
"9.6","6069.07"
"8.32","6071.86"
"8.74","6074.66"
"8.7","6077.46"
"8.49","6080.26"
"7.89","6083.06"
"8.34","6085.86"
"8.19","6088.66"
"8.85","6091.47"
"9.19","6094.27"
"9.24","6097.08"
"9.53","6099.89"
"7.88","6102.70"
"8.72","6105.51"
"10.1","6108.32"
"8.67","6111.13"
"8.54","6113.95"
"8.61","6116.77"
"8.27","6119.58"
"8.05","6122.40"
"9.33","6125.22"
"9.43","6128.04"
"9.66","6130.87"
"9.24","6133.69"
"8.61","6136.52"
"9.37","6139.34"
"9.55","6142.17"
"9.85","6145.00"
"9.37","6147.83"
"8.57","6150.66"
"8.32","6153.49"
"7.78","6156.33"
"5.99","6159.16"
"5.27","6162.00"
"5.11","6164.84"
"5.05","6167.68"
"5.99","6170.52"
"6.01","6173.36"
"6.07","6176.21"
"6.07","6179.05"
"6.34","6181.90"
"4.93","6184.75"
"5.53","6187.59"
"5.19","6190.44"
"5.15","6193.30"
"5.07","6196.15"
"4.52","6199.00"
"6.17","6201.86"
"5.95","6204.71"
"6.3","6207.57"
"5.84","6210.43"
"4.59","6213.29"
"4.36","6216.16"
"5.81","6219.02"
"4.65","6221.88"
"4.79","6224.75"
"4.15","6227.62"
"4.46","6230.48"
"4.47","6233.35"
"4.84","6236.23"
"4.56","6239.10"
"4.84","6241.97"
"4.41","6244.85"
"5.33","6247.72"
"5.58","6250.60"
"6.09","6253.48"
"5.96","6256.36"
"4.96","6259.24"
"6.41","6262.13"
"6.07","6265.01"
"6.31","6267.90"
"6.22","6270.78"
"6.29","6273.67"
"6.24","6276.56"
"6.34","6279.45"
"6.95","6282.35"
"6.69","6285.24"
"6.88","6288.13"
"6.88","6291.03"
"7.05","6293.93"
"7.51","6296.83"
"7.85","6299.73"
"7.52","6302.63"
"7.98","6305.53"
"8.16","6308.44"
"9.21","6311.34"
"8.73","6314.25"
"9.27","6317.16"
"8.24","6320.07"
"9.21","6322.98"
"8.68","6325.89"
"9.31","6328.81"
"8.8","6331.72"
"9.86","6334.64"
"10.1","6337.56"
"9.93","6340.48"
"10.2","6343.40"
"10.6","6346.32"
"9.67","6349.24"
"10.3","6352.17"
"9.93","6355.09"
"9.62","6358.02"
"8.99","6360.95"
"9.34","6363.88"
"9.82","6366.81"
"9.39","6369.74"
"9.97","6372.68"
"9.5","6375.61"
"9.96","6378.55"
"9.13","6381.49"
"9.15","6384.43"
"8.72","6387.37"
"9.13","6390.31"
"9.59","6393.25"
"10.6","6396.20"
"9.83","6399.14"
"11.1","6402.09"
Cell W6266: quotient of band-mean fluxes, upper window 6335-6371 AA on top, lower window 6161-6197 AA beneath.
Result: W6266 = 1.78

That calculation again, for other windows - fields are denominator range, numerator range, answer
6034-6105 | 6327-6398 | 1.14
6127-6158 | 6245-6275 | 0.65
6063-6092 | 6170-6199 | 0.66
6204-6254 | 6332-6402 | 1.93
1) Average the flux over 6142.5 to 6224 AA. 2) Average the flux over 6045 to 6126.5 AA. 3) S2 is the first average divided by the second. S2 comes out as 0.71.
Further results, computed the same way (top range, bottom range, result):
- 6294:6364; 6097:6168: 1.08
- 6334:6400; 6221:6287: 1.76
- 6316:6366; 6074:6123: 1.10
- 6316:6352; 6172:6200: 1.73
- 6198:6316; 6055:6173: 0.72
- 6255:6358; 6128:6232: 1.25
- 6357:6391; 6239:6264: 1.74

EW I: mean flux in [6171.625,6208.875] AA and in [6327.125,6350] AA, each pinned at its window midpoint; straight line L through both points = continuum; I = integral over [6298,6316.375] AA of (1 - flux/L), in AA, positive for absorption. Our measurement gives 1.4 AA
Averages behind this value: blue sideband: 5.64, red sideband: 9.8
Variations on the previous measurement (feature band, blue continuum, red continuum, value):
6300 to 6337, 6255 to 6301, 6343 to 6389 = -3.7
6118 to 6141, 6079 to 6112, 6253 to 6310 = -1.7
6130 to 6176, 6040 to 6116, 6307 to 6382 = 6.2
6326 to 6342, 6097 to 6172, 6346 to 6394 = -0.3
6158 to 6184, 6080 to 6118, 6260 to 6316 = 7.6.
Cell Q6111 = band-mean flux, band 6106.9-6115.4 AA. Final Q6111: 9.1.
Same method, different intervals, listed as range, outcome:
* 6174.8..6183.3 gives 6.16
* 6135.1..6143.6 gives 9.18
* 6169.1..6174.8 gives 6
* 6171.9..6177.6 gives 6.04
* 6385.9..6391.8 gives 8.94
